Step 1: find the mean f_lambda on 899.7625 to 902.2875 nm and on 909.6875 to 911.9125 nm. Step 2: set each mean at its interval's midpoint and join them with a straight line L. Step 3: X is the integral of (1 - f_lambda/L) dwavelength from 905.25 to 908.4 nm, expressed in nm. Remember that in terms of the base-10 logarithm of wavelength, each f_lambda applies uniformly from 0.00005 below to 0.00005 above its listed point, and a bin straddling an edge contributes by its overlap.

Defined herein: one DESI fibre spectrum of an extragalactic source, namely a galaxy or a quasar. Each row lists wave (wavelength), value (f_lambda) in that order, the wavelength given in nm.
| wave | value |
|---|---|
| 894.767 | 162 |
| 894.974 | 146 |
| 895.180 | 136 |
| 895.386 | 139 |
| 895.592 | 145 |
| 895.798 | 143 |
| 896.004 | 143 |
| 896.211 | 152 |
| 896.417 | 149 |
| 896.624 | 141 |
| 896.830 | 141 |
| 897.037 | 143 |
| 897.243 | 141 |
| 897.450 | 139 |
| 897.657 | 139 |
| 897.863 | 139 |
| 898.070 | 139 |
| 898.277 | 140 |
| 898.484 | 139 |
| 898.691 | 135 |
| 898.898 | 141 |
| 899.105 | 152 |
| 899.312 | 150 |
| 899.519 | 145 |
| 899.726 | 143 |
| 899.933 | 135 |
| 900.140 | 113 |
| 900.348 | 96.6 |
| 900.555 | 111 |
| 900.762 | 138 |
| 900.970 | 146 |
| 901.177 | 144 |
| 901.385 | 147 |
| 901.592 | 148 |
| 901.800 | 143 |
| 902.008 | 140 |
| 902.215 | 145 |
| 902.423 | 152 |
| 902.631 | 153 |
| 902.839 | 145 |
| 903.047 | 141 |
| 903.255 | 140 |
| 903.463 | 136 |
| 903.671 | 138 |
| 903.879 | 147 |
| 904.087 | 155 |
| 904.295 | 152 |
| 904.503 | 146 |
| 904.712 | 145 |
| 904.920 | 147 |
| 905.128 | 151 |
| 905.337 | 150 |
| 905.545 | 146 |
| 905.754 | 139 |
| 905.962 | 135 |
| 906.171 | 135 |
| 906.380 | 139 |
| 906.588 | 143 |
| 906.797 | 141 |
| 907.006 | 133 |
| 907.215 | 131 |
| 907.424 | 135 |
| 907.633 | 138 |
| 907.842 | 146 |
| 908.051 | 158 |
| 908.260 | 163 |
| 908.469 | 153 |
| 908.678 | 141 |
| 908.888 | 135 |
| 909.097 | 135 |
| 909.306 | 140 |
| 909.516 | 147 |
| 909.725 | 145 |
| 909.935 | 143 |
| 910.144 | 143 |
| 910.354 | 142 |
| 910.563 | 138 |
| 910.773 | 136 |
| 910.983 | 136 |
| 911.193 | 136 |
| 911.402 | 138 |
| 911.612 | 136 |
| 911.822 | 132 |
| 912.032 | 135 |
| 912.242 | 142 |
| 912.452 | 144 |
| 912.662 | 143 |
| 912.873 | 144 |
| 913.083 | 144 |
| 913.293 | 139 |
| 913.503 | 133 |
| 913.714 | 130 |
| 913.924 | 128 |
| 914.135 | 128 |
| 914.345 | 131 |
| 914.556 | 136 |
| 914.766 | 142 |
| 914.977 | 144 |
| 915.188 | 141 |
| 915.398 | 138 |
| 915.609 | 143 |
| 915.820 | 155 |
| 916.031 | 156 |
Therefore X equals -0.13 nm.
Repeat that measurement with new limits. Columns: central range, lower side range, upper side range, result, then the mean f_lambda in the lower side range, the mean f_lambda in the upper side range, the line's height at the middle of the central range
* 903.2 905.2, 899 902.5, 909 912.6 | -0.105 nm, 138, 139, 139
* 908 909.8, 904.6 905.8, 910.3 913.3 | -0.046 nm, 147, 139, 142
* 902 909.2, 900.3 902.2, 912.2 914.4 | -0.374 nm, 137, 137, 137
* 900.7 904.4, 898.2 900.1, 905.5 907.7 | -0.147 nm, 141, 137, 140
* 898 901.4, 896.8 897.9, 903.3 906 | 0.147 nm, 140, 145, 142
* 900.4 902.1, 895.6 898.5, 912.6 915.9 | 0.035 nm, 142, 138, 141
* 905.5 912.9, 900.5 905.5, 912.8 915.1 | -0.045 nm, 145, 136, 140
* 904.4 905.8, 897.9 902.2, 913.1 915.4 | -0.100 nm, 137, 136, 137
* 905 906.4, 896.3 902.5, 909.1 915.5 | -0.037 nm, 139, 138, 139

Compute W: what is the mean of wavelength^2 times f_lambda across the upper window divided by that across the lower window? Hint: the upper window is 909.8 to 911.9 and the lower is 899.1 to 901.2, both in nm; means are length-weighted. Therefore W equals 1.07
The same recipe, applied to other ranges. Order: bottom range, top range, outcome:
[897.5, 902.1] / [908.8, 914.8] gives 1.03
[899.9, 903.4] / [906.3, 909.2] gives 1.05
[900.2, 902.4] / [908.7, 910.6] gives 1.06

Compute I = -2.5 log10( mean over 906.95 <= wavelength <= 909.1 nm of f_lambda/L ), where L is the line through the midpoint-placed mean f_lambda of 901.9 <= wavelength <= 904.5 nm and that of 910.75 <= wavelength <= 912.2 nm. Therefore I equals -0.03 mag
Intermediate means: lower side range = 145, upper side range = 136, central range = 143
